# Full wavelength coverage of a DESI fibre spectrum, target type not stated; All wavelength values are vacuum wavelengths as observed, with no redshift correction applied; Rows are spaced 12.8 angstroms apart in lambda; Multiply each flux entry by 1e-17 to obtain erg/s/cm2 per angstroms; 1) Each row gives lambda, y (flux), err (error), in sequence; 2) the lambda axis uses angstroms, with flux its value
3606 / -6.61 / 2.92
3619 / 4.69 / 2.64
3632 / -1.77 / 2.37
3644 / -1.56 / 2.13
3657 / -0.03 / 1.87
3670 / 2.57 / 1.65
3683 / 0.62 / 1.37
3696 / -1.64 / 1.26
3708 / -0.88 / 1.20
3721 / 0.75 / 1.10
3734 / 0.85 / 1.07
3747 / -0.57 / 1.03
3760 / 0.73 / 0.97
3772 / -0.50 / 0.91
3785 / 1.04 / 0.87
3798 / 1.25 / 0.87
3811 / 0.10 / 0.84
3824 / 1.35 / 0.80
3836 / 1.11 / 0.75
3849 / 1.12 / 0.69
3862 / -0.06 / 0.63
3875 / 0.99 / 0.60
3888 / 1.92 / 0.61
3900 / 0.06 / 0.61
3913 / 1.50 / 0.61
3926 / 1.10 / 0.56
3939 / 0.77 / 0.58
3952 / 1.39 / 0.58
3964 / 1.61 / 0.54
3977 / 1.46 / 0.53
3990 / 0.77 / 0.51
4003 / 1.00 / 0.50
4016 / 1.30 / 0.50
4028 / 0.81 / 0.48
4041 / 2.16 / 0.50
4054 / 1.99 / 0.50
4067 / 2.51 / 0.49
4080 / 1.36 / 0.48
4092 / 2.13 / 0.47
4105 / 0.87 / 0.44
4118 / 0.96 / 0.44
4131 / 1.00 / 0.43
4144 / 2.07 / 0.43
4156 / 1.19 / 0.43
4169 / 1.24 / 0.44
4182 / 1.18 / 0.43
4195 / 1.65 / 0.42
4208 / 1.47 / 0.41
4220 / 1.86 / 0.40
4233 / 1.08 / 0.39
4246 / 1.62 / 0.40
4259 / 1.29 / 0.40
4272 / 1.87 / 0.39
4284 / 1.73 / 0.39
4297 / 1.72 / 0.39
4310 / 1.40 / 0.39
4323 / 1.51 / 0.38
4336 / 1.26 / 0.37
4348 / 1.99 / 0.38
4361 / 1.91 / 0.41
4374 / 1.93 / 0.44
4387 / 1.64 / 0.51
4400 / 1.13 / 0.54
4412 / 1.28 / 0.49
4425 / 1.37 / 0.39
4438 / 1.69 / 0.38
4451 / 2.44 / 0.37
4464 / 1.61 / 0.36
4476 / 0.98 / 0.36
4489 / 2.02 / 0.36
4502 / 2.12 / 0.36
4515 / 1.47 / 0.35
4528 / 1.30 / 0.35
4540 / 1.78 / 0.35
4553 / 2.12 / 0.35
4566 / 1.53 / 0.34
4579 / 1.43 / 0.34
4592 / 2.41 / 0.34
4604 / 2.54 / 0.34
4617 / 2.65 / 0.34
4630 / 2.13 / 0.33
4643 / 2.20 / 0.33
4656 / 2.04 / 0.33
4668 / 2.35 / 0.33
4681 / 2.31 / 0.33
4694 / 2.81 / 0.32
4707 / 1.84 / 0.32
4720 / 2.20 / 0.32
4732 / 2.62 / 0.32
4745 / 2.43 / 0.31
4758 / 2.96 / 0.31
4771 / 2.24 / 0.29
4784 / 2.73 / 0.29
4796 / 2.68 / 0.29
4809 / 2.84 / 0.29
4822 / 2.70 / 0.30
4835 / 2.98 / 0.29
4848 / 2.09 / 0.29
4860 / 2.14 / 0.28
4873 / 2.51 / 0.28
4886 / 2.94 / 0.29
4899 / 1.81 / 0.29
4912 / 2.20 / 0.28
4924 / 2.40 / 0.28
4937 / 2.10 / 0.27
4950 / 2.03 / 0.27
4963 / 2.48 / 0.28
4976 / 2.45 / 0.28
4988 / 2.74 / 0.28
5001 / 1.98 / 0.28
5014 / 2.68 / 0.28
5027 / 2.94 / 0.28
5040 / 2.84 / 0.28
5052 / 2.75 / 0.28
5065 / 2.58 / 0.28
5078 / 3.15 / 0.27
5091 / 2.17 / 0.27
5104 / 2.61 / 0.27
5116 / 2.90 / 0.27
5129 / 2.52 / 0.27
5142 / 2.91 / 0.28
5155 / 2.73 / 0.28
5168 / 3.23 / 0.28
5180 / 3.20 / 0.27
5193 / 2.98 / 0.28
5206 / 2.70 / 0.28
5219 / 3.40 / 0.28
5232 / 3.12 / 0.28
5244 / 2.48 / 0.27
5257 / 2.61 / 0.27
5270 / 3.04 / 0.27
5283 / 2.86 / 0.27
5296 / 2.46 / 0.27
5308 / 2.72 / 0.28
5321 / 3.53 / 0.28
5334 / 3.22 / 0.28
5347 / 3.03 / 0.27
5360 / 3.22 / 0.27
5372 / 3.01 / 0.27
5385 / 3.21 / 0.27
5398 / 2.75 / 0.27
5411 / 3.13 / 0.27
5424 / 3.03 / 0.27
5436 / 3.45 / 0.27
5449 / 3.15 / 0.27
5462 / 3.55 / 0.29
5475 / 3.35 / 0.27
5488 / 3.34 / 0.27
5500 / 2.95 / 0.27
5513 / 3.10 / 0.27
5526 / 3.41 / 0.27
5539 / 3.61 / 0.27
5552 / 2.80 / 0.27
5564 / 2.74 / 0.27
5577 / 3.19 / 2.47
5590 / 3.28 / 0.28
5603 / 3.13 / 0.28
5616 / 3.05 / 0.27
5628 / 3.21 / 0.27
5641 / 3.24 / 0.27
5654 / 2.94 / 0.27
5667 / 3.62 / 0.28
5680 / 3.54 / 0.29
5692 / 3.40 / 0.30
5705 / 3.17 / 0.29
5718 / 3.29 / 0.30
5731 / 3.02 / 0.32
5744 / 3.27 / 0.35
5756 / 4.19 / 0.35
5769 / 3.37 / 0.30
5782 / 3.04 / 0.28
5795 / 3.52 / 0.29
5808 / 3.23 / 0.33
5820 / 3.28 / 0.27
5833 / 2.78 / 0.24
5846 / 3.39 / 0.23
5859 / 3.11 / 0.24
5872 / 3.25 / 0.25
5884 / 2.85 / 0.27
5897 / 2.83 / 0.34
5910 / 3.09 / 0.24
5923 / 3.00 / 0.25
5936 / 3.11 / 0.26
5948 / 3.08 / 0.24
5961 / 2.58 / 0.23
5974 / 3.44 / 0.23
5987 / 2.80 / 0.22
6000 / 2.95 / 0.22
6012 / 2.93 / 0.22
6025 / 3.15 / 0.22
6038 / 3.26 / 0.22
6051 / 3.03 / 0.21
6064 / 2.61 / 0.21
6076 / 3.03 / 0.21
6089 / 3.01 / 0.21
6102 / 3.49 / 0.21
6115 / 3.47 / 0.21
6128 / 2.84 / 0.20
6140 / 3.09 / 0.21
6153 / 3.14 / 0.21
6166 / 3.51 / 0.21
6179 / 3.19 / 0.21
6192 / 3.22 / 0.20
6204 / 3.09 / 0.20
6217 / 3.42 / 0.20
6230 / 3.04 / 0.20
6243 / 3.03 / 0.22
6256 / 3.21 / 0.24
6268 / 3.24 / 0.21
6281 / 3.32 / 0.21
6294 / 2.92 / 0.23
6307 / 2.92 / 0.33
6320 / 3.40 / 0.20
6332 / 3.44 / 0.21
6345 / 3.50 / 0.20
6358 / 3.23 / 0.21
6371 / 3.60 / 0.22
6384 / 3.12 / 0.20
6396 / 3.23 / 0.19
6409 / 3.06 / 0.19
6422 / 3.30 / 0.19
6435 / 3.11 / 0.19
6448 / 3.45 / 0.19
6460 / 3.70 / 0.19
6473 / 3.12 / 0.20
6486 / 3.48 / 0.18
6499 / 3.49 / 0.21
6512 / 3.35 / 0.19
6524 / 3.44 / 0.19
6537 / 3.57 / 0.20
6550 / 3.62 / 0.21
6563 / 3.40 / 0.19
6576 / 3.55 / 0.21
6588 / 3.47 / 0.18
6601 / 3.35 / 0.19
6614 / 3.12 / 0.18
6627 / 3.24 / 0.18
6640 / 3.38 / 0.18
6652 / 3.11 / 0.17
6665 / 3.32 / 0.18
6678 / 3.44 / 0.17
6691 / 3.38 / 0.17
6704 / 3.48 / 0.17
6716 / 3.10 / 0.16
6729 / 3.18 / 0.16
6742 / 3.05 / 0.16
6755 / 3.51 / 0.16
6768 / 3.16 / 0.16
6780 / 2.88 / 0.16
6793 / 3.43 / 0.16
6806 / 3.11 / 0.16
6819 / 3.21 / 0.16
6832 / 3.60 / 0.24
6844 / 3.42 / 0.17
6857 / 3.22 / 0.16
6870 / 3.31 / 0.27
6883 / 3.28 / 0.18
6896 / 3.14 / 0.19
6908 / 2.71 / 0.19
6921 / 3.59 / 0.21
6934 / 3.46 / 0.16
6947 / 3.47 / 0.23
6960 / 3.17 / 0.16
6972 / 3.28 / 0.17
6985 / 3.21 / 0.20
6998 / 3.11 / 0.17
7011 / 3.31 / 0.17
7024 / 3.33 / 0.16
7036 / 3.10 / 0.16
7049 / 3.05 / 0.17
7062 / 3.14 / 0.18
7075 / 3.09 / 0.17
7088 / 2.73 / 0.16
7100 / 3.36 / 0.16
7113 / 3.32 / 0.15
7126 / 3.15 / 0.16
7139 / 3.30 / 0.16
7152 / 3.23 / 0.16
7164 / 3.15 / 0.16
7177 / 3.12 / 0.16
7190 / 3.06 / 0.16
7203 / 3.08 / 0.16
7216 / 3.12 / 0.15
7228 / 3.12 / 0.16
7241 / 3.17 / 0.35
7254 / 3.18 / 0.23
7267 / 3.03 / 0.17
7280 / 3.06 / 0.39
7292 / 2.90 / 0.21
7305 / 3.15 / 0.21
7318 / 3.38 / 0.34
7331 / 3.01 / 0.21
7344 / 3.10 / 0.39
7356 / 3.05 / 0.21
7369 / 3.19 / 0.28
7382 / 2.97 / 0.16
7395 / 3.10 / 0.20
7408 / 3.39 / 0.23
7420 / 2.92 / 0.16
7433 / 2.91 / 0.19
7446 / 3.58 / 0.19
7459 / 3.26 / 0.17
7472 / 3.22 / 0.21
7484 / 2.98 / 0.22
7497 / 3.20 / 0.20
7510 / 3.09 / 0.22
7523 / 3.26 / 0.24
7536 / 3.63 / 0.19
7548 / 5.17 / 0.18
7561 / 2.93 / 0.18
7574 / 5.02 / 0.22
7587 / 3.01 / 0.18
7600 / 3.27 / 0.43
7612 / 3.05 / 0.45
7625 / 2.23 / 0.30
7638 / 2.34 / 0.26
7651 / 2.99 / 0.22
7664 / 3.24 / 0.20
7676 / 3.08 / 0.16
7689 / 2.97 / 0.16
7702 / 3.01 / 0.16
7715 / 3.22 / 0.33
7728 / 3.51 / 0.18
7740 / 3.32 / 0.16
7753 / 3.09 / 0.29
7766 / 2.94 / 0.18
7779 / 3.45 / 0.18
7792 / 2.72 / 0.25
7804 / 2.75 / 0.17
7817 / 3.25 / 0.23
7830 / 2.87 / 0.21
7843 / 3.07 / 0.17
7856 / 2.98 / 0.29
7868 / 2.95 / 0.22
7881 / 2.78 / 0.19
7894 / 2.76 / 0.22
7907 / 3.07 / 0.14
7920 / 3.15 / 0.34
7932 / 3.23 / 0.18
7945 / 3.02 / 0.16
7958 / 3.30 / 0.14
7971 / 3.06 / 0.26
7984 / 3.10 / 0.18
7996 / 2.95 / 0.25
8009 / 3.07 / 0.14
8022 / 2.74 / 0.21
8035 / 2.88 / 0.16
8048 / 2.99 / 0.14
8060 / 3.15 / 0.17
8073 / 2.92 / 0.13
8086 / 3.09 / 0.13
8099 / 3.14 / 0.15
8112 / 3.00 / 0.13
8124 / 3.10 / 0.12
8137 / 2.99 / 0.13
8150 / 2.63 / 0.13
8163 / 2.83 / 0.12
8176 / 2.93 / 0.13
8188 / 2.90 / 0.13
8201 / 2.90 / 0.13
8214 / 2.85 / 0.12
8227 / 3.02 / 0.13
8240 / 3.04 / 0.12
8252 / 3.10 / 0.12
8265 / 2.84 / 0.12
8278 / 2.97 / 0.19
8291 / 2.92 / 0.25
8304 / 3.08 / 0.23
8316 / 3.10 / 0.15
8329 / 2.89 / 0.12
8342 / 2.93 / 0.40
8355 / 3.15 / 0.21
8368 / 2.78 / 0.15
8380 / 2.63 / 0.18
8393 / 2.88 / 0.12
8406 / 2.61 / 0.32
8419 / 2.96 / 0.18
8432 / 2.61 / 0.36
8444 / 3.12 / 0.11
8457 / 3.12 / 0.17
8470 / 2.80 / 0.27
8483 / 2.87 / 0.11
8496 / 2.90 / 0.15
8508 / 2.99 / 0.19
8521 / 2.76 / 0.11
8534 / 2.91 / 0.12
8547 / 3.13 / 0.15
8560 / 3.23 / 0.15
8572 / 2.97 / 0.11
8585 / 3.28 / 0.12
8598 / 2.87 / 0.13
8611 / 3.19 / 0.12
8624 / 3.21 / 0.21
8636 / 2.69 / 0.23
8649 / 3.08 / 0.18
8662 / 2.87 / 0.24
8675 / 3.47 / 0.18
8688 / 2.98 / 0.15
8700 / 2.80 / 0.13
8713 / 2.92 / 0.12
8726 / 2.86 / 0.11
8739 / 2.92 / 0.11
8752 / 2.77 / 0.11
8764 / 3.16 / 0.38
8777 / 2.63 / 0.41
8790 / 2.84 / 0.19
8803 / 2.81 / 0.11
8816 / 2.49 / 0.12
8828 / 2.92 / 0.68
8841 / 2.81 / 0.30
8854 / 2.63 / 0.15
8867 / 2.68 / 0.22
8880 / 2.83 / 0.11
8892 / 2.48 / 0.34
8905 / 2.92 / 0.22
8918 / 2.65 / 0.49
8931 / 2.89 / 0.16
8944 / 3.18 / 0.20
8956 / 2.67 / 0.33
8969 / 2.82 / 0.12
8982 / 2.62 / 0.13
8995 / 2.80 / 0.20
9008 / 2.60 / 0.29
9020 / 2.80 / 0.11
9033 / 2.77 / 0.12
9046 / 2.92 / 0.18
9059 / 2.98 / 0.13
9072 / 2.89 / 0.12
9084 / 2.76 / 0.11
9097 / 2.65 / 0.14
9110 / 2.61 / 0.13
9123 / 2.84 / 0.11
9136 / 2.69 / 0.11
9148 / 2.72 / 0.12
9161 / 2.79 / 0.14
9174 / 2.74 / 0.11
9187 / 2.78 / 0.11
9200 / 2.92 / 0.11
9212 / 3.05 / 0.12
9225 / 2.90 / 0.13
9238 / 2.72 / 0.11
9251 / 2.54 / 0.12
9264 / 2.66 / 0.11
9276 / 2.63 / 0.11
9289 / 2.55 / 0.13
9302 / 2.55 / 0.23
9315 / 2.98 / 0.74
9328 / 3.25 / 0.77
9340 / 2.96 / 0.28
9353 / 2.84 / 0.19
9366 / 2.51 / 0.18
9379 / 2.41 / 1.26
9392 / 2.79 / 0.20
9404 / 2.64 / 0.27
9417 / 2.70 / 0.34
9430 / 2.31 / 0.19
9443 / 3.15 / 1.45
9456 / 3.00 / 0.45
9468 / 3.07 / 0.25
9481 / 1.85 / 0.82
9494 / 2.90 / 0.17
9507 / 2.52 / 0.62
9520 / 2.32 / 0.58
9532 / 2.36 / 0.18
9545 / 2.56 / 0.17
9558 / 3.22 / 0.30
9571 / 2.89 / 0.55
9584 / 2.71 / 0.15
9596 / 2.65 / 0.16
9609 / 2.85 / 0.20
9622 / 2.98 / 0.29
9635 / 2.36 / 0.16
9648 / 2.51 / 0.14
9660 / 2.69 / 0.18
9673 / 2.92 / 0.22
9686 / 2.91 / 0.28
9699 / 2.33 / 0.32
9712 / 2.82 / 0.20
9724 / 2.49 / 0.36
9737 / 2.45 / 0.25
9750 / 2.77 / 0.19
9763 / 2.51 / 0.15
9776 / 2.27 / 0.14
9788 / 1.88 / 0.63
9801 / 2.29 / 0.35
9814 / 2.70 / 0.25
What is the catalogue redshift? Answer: 0.150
